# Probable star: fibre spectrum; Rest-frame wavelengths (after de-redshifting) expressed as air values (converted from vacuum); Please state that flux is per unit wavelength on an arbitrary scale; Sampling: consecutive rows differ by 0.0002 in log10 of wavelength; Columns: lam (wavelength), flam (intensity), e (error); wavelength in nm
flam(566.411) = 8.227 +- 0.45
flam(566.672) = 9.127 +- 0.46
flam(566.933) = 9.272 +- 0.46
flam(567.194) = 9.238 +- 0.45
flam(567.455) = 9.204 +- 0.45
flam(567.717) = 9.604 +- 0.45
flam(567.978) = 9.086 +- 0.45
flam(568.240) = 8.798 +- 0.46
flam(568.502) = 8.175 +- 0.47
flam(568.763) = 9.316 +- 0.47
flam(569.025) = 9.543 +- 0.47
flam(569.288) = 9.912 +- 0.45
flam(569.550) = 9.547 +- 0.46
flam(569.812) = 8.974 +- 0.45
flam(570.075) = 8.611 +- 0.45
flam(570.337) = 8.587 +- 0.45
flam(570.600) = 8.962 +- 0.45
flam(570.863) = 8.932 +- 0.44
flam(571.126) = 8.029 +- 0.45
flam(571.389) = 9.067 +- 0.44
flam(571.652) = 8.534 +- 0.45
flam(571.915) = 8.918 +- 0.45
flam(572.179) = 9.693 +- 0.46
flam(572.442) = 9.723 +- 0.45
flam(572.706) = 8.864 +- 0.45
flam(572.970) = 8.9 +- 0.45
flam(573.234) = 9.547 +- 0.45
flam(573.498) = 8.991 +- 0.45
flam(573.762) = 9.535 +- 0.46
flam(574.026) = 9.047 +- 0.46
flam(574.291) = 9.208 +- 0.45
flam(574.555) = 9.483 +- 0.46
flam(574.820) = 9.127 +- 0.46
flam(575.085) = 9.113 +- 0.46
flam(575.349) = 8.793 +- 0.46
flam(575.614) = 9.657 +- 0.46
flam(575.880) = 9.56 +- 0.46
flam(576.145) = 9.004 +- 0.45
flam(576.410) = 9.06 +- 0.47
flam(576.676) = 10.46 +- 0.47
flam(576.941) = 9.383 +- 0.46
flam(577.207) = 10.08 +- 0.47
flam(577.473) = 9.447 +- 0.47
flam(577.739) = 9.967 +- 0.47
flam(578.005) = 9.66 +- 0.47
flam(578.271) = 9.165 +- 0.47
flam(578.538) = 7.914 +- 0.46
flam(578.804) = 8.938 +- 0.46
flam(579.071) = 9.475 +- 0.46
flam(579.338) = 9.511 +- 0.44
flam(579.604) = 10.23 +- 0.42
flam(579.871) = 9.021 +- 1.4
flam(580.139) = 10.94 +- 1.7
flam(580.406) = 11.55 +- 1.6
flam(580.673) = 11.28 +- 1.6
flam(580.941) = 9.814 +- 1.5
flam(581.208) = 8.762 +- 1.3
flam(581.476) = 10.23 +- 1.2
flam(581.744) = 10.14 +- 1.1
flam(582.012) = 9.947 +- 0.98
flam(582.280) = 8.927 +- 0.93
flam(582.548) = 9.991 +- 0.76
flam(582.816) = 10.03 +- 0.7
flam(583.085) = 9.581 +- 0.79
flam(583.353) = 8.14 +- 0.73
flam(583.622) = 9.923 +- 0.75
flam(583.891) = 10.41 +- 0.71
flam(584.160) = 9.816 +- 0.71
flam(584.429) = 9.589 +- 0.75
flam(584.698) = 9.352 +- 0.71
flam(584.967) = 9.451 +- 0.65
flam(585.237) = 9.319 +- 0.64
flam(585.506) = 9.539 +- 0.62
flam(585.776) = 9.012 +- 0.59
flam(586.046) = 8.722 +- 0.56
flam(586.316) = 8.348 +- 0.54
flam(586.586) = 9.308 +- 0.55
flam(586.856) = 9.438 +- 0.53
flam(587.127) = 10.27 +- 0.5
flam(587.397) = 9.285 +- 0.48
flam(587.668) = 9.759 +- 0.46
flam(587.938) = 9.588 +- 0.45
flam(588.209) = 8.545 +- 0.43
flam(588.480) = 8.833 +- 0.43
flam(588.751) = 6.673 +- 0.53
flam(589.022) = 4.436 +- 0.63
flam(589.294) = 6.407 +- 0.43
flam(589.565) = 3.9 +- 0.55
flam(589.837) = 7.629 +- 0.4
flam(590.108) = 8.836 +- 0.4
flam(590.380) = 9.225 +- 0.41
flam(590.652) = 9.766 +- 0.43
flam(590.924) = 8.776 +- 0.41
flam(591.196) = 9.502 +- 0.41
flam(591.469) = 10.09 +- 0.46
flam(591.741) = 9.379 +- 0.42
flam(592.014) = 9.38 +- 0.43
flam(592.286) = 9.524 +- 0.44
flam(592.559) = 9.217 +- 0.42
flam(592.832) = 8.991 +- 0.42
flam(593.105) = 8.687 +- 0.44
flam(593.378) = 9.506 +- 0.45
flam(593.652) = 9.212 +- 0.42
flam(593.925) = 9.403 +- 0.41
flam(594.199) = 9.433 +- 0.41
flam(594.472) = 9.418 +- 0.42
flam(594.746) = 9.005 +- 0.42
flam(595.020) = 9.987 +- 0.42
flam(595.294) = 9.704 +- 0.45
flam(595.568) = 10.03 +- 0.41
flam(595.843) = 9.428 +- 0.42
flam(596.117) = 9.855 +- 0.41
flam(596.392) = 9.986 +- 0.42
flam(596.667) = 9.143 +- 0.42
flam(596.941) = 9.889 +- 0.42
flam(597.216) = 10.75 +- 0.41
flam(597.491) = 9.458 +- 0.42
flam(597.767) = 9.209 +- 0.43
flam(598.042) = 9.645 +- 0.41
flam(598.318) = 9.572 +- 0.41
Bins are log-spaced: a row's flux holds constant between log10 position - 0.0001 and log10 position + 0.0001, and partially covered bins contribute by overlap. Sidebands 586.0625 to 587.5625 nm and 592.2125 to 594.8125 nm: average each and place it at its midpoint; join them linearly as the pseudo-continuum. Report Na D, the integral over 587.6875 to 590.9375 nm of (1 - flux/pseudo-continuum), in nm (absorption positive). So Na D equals 0.53 nm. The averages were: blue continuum 9.29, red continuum 9.24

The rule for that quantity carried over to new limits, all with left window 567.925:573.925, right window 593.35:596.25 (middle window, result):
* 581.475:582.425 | -0.049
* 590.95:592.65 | 0.001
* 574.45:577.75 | -0.106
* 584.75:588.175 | 0.022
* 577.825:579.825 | -0.013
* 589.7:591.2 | 0.087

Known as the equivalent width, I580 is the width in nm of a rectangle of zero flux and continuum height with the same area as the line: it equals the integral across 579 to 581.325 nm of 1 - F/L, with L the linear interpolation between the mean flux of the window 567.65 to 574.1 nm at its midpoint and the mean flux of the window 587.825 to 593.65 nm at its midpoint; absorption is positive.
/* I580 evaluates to -0.35 nm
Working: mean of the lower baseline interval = 9.07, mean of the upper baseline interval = 8.44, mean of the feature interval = 10.1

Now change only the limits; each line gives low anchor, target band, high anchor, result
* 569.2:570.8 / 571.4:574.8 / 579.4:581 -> 0.11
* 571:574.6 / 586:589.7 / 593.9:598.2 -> 0.53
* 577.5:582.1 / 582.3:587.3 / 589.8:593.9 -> 0.06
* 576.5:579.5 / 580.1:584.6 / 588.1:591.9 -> -0.50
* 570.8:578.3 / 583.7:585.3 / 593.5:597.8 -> -0.04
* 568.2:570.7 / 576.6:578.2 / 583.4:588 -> -0.09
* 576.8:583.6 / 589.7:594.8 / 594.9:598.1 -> 0.28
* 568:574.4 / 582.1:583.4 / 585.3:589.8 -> -0.14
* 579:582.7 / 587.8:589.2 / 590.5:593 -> 0.29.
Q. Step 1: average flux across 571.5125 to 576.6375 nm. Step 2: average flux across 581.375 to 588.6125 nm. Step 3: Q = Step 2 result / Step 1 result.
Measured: 1.03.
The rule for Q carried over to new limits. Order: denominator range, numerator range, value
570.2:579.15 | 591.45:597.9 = 1.03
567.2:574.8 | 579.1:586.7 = 1.06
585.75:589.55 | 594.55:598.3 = 1.17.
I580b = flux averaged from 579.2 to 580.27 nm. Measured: 9.92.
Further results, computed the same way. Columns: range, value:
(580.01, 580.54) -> 11.3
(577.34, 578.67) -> 9.23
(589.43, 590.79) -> 7.88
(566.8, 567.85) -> 9.33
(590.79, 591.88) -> 9.43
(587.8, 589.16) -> 7.62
